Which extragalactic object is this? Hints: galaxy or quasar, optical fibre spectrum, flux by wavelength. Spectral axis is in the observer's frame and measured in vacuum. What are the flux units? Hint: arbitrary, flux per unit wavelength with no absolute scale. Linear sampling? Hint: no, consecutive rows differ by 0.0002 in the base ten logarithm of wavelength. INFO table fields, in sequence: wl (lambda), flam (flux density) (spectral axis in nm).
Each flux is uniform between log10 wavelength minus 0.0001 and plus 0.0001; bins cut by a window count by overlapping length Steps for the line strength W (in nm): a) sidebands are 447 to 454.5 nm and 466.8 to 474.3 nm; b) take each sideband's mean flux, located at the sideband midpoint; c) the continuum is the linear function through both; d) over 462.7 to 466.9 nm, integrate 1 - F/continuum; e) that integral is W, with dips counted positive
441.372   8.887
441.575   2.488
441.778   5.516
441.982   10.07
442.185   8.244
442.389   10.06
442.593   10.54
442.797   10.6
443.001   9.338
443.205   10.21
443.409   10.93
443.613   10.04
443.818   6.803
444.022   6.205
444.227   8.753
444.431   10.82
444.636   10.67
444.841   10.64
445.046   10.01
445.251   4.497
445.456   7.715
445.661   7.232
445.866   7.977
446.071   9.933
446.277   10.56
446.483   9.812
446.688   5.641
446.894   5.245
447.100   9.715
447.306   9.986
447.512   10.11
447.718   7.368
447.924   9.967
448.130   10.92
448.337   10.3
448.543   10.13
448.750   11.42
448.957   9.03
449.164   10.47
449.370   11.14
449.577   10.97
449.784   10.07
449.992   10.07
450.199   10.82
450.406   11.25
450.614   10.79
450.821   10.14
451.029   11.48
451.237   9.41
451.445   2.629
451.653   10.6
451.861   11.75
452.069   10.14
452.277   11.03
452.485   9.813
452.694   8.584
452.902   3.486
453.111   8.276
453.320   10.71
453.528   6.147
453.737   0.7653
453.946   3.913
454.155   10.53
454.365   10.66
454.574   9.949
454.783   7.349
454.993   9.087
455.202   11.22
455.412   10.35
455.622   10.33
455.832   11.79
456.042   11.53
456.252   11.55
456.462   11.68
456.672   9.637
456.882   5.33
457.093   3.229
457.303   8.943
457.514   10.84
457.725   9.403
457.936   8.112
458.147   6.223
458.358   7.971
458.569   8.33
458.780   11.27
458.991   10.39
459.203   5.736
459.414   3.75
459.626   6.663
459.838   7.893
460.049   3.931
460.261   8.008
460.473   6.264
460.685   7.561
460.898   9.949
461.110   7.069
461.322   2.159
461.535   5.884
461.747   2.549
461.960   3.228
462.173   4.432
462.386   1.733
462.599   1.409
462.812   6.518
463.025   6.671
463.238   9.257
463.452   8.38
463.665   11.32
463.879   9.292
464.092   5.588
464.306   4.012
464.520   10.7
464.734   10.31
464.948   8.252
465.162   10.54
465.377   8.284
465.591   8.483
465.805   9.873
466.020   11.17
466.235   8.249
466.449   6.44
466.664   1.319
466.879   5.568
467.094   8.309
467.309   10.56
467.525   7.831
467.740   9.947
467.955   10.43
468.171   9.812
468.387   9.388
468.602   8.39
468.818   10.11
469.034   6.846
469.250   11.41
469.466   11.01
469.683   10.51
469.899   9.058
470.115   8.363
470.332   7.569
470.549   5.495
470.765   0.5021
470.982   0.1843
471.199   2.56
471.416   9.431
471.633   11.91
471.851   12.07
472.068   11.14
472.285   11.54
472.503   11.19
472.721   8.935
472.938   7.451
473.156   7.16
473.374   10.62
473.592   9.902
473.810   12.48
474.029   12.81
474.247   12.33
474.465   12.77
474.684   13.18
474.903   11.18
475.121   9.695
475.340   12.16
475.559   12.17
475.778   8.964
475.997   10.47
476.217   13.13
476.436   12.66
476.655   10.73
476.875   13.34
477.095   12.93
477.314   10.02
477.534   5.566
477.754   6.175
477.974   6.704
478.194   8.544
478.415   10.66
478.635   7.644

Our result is 0.46 nm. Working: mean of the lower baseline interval 9.29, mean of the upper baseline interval 8.93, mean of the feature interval 8.05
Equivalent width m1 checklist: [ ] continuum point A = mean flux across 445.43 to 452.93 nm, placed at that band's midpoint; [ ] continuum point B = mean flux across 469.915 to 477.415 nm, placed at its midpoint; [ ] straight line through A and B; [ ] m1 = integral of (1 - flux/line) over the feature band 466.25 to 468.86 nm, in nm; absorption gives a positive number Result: 0.45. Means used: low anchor 9.48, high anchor 9.91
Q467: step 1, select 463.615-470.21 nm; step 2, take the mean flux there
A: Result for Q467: 8.73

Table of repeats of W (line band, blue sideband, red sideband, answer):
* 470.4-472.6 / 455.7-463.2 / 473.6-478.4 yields 0.51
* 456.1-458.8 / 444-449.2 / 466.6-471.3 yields -0.09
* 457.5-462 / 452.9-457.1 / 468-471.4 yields 0.76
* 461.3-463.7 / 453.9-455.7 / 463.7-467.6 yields 0.91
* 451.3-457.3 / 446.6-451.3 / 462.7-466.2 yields 0.50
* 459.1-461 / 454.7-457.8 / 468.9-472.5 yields 0.52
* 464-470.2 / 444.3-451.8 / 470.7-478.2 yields 0.69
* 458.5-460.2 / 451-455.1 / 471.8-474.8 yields 0.34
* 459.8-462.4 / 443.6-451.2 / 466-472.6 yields 0.96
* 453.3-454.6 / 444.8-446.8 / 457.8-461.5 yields 0.07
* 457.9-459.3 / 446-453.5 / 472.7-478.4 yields 0.22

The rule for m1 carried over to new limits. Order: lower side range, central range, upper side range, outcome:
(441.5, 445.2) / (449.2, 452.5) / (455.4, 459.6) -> -0.481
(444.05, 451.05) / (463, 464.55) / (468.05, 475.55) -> 0.222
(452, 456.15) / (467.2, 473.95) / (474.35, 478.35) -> 0.841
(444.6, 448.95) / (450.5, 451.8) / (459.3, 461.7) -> -0.184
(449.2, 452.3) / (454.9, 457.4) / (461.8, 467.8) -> -0.130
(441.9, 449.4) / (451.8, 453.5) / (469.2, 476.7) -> 0.066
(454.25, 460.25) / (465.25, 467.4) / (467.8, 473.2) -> 0.187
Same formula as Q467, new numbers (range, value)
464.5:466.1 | 9.62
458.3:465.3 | 6.88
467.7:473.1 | 8.58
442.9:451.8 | 9.36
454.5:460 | 8.73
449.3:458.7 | 9.06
